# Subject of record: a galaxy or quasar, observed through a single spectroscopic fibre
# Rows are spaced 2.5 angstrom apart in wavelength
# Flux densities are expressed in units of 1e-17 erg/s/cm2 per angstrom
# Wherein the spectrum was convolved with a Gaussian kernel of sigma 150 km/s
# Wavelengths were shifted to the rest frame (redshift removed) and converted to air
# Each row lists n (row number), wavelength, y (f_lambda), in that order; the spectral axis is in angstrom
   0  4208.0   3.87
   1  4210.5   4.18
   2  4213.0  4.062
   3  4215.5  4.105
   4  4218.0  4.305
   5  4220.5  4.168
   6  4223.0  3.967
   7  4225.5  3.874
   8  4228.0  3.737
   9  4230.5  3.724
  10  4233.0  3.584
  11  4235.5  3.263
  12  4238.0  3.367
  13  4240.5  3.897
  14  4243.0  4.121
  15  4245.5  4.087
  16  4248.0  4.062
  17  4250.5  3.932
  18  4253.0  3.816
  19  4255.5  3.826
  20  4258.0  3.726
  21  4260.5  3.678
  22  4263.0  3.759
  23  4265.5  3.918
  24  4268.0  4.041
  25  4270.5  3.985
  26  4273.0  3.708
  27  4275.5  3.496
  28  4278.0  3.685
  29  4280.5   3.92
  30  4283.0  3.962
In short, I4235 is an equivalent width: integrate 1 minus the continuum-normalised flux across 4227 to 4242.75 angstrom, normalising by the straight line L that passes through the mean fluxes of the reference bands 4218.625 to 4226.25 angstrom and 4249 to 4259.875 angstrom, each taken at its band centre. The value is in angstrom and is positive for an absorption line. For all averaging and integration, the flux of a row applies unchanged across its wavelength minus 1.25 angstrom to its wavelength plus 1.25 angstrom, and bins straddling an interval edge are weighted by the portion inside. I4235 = 1.3 angstrom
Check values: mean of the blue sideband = 4.04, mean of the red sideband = 3.82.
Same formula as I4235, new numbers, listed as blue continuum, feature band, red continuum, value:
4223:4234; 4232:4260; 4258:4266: -0.2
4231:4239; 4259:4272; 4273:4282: -0.9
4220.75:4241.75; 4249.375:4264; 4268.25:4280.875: -0.2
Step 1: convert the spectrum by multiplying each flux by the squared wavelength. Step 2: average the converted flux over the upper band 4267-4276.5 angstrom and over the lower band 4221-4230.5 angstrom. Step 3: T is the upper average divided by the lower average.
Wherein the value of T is 1.01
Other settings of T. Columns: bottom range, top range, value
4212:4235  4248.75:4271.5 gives 1.00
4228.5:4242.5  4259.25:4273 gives 1.09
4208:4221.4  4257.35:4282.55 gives 0.94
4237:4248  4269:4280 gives 0.97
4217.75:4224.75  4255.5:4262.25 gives 0.92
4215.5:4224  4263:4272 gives 0.97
